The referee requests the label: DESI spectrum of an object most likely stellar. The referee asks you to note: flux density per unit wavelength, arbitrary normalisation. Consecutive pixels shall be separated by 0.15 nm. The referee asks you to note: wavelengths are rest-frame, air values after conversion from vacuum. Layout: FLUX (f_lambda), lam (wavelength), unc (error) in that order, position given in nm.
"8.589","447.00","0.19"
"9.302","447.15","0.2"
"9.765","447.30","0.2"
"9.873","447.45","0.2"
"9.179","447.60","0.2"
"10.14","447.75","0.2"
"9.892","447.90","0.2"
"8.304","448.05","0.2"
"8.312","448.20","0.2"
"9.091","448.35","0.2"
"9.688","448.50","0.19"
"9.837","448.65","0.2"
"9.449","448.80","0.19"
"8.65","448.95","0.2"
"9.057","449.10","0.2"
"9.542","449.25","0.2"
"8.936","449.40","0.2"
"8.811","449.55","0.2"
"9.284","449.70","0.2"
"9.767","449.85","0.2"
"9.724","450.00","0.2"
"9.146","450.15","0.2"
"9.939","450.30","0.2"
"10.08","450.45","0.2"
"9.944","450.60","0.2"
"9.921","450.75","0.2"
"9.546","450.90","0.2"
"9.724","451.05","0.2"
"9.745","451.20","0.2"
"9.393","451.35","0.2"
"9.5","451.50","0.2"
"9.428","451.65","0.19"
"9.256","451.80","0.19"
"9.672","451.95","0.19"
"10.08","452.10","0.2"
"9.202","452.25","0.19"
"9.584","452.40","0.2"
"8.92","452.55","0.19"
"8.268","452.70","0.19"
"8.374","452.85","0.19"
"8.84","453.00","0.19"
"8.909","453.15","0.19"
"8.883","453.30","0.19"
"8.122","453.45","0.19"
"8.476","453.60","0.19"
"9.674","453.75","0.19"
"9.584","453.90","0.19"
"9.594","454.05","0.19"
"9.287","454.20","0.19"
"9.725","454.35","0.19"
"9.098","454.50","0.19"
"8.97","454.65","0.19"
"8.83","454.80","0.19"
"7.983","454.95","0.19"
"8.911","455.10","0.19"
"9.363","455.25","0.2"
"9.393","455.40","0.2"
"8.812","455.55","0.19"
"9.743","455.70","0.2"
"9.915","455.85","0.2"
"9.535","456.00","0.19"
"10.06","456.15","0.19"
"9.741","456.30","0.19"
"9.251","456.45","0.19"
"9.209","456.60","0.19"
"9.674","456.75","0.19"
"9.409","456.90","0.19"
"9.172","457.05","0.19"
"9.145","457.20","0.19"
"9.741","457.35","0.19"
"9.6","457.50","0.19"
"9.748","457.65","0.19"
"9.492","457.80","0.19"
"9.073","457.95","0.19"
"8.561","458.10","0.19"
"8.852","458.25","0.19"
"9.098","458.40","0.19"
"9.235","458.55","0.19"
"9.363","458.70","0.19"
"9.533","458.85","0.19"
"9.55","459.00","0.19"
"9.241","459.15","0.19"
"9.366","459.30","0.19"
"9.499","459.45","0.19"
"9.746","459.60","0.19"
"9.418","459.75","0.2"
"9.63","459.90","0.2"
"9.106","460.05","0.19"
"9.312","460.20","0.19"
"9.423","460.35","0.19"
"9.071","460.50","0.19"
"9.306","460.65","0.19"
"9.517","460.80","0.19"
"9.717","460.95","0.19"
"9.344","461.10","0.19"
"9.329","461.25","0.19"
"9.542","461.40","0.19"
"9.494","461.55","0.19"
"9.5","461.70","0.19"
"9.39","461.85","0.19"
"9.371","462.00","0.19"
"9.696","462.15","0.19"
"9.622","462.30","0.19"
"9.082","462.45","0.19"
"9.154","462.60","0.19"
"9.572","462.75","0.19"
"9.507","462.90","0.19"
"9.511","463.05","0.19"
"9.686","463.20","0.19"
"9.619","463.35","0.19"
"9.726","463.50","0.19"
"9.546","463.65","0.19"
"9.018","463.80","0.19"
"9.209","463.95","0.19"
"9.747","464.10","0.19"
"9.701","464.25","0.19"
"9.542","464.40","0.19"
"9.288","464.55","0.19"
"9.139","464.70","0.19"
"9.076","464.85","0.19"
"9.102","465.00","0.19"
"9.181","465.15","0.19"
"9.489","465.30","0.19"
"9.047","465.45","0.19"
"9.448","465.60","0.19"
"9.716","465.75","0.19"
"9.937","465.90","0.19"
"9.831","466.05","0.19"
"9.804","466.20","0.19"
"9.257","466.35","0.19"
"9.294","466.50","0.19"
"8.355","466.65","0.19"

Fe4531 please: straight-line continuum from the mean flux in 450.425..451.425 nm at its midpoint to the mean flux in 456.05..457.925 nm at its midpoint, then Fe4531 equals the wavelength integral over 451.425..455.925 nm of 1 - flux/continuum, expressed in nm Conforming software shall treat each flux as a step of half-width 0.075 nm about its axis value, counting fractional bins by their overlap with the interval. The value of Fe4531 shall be 0.230 nm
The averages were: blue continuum 9.75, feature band 9.15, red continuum 9.51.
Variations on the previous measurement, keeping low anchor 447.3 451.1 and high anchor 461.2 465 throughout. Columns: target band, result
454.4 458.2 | 0.057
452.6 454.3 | 0.093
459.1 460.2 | 0.001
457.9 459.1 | 0.035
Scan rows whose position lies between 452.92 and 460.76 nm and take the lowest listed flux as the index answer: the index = 7.983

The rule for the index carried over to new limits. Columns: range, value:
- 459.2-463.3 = 9.071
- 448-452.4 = 8.304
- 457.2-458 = 9.073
